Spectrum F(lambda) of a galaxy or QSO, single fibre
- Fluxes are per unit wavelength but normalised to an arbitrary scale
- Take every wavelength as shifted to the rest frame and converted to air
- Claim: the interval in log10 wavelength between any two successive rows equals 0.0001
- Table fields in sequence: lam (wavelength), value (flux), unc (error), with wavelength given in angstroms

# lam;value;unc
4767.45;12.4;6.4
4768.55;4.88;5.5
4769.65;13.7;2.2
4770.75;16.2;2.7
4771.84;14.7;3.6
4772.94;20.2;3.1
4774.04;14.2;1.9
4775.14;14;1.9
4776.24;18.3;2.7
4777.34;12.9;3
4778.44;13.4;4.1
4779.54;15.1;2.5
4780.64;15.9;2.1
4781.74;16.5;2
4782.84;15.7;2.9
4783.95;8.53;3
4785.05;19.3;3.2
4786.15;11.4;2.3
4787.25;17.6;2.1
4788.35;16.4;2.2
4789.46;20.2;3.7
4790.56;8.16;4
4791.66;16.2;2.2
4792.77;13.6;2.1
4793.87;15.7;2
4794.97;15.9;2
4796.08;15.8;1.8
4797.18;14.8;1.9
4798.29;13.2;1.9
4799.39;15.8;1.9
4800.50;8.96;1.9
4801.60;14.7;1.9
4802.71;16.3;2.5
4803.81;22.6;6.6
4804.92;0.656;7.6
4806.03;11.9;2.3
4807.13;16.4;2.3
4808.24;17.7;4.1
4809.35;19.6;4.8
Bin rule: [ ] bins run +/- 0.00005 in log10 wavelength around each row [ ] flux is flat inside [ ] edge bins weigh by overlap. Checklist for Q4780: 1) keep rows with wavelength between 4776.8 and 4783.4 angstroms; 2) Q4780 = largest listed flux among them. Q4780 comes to 16.5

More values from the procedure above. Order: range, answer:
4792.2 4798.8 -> 15.9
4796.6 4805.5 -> 22.6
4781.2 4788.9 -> 19.3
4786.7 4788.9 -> 17.6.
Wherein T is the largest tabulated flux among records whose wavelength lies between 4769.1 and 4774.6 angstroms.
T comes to 20.2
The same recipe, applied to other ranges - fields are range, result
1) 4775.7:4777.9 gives 18.3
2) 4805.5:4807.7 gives 16.4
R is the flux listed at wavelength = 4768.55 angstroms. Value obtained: 4.88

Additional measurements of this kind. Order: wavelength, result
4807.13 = 16.4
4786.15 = 11.4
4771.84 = 14.7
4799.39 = 15.8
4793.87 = 15.7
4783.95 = 8.53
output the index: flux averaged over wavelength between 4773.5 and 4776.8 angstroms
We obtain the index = 15.5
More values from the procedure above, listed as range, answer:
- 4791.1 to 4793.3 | 14.9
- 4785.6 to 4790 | 16.4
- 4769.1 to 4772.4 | 14.9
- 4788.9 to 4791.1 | 14.2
